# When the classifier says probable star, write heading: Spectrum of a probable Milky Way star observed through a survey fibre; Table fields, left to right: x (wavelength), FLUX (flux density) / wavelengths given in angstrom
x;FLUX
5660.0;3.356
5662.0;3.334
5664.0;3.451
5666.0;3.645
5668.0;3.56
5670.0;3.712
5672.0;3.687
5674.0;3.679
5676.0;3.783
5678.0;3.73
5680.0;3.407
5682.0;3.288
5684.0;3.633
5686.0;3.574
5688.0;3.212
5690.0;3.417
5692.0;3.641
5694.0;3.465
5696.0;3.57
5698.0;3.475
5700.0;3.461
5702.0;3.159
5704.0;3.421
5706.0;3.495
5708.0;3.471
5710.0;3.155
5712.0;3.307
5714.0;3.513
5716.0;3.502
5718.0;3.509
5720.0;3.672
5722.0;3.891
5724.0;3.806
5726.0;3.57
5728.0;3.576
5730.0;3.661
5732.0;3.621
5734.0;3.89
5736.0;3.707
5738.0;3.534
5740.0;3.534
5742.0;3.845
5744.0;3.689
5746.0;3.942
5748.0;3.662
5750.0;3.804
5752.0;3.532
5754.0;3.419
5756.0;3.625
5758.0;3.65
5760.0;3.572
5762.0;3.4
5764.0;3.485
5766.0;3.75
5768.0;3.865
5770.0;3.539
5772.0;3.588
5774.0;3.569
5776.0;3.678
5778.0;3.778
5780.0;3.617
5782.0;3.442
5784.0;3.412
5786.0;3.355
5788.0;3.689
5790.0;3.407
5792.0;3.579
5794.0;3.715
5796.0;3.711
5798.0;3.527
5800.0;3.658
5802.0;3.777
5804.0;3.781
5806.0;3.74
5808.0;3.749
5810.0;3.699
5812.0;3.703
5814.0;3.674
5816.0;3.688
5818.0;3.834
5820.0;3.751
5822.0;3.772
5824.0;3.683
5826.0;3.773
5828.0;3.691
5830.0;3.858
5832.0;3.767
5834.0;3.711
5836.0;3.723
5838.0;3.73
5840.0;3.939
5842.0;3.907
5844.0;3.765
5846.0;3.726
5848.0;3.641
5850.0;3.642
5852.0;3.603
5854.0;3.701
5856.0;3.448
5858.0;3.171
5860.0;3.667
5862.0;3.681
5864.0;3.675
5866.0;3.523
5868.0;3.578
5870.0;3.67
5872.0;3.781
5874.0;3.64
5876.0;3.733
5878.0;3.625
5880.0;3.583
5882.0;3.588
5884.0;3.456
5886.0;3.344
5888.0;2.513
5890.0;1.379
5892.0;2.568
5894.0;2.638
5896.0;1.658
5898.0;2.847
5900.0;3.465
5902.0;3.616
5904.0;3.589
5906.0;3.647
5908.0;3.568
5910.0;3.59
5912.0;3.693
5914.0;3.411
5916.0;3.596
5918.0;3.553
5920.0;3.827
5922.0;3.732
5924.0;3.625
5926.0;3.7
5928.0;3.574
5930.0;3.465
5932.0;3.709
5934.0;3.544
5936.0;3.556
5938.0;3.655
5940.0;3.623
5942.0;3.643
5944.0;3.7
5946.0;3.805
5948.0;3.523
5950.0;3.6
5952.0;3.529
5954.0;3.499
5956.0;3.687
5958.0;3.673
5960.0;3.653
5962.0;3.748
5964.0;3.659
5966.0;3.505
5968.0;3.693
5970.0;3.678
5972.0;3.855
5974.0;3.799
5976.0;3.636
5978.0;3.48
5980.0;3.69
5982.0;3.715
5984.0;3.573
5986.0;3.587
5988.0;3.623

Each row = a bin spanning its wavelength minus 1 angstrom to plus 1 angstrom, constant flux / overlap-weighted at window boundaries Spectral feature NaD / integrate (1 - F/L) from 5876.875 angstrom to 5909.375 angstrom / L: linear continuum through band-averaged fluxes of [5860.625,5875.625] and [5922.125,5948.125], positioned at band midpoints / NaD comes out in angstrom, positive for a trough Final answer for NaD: 5.1 angstrom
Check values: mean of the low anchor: 3.65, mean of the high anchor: 3.63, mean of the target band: 3.08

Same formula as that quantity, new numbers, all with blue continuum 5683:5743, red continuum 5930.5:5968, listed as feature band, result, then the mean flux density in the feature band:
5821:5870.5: -1.3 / 3.68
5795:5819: -0.9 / 3.71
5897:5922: 0.5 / 3.54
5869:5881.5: -0.2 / 3.67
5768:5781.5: -0.3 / 3.64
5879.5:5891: 2.1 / 2.95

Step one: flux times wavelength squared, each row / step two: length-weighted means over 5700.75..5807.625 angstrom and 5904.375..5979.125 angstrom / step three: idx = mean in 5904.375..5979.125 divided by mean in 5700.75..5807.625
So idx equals 1.1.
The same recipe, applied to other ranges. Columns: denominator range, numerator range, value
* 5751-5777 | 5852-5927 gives 0.98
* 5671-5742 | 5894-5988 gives 1.09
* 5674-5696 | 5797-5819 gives 1.10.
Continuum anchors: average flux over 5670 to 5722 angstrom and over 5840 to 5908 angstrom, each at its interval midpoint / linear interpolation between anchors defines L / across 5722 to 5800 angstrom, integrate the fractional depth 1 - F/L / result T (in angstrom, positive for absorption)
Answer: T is -3.90 angstrom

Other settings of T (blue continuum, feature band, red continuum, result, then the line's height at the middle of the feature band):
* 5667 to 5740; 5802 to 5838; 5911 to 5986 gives -1.5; 3.59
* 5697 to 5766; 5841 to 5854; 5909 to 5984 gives -0.4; 3.61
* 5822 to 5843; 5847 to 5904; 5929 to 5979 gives 6.5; 3.73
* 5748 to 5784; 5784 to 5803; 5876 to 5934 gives -0.2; 3.55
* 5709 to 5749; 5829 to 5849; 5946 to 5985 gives -0.8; 3.64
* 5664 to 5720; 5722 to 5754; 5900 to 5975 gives -1.5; 3.53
